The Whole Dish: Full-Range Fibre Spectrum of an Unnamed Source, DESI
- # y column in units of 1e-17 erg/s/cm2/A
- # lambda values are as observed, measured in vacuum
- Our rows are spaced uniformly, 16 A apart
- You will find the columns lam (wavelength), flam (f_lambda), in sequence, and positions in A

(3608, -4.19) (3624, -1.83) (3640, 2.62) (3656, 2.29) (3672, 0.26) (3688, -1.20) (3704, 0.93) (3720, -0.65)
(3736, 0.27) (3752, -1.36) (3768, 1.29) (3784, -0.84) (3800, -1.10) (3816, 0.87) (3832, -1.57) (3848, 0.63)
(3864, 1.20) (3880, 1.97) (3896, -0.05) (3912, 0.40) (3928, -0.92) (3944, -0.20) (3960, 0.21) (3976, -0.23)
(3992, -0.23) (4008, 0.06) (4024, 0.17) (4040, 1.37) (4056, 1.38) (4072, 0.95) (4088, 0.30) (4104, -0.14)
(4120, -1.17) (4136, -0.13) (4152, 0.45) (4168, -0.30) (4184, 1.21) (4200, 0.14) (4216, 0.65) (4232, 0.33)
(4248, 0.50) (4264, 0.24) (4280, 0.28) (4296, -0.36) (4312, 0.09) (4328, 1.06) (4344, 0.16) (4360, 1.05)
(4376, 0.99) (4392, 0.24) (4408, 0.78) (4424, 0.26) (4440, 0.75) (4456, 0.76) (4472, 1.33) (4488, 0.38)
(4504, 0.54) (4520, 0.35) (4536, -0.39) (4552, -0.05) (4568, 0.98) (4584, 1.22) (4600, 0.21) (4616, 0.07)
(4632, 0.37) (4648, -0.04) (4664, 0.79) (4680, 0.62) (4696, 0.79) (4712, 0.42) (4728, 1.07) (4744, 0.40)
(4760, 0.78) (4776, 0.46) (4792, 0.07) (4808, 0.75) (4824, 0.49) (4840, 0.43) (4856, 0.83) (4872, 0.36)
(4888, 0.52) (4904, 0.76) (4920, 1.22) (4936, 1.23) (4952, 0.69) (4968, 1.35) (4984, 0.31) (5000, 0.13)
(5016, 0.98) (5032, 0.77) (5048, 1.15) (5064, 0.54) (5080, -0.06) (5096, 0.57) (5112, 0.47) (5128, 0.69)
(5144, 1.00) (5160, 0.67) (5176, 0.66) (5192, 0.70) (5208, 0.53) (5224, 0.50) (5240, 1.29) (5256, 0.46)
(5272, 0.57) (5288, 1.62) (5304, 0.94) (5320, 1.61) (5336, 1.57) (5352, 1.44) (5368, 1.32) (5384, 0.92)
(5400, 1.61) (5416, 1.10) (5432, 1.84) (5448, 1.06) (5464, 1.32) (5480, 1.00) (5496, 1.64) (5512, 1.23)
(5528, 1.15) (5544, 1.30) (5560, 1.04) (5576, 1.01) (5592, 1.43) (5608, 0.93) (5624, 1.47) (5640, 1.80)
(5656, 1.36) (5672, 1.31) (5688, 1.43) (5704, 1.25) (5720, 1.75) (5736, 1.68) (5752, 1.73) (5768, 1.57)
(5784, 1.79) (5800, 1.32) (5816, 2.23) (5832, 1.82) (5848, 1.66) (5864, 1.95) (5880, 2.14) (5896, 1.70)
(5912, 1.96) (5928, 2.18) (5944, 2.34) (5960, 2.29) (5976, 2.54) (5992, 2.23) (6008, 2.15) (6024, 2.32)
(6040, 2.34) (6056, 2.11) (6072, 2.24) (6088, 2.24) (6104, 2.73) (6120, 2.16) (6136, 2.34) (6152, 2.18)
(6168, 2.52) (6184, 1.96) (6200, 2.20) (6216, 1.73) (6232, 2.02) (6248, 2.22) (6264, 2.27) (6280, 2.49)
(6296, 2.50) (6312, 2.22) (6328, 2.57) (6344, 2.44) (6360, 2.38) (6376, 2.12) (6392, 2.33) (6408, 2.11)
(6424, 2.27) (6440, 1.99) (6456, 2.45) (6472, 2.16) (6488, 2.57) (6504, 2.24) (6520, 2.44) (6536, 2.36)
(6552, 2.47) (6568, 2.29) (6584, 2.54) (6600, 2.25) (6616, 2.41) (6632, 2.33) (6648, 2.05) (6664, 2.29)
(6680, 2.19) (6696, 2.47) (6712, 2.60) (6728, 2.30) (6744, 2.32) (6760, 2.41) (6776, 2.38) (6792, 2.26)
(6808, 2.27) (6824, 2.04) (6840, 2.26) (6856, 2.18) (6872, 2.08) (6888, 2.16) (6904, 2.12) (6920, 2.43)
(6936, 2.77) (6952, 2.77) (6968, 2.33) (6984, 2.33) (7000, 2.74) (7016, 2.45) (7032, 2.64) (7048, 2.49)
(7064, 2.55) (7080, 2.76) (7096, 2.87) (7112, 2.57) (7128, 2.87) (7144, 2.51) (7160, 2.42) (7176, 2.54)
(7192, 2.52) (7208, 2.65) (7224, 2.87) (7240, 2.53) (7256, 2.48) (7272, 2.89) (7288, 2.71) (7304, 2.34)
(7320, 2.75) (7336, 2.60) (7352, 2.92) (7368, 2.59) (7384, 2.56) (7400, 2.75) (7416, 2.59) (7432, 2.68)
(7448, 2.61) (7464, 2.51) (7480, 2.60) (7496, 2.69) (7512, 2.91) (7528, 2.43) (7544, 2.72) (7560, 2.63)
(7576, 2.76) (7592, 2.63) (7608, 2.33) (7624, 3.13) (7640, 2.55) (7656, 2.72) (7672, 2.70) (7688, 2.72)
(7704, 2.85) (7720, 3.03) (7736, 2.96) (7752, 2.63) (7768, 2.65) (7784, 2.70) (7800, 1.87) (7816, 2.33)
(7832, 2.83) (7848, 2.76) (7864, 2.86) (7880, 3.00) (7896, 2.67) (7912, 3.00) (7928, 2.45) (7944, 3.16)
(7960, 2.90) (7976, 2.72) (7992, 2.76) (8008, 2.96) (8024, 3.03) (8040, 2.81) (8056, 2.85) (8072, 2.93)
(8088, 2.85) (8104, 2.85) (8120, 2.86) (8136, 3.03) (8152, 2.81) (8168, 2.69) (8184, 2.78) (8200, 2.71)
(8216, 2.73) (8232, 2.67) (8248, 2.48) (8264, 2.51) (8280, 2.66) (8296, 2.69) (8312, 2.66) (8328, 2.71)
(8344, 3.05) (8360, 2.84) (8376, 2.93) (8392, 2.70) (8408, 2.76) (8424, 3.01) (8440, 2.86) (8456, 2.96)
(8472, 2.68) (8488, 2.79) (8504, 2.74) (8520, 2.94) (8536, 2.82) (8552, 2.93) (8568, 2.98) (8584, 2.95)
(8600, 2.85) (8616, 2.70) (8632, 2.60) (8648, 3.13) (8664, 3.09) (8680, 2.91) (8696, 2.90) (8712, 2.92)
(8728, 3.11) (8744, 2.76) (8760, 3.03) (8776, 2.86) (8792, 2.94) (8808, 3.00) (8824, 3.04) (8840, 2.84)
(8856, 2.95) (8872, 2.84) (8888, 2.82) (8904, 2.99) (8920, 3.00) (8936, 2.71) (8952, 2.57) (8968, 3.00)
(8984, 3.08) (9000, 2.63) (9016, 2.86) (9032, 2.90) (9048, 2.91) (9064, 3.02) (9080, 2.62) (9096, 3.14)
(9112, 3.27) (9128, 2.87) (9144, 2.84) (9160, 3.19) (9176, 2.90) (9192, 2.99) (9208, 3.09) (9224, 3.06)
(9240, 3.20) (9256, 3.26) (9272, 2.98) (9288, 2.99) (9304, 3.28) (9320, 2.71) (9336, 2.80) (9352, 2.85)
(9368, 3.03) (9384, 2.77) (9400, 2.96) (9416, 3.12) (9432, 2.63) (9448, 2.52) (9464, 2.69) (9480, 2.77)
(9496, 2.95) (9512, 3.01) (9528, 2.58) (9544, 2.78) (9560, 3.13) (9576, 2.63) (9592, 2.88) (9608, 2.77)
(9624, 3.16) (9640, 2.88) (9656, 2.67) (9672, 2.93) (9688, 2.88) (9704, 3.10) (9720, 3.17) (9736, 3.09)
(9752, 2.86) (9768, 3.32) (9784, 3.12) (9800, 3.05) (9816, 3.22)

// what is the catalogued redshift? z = 0.324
